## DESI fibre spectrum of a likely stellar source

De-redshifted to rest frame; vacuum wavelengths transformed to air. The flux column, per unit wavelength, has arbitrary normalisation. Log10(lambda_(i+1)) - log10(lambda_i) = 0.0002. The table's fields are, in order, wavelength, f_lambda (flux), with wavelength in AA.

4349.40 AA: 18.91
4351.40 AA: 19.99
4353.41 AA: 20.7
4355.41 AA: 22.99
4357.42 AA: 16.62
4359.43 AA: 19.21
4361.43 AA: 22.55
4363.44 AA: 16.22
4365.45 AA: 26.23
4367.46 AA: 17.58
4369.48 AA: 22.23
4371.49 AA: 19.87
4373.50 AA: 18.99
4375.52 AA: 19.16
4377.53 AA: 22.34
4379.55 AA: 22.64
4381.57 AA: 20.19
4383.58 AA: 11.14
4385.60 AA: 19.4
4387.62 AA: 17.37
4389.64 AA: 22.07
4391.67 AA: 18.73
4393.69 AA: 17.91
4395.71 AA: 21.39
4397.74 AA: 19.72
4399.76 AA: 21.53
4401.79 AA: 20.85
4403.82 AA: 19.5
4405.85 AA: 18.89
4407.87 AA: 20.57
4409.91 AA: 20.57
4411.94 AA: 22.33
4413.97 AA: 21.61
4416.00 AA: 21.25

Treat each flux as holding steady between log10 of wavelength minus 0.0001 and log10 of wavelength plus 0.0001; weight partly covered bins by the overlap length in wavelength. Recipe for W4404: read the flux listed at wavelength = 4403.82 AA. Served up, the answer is 19.5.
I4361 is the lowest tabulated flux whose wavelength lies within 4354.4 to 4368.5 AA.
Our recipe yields 16.22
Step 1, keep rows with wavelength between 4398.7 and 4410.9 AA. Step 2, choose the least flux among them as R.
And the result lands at 18.89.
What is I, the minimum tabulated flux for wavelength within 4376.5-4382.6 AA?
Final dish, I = 20.19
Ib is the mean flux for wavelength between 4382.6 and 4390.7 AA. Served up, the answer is 17.5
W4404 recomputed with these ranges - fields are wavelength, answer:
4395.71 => 21.39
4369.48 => 22.23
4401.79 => 20.85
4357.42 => 16.62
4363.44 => 16.22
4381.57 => 20.19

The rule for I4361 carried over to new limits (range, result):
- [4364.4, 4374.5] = 17.58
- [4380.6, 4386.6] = 11.14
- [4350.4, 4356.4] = 19.99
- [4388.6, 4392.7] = 18.73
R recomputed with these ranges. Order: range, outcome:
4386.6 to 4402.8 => 17.37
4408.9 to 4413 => 20.57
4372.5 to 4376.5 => 18.99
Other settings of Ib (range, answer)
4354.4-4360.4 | 19.6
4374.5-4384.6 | 19.1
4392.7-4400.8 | 20.1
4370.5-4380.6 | 20.6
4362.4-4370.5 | 20.6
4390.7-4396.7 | 19.4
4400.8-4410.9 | 20.1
